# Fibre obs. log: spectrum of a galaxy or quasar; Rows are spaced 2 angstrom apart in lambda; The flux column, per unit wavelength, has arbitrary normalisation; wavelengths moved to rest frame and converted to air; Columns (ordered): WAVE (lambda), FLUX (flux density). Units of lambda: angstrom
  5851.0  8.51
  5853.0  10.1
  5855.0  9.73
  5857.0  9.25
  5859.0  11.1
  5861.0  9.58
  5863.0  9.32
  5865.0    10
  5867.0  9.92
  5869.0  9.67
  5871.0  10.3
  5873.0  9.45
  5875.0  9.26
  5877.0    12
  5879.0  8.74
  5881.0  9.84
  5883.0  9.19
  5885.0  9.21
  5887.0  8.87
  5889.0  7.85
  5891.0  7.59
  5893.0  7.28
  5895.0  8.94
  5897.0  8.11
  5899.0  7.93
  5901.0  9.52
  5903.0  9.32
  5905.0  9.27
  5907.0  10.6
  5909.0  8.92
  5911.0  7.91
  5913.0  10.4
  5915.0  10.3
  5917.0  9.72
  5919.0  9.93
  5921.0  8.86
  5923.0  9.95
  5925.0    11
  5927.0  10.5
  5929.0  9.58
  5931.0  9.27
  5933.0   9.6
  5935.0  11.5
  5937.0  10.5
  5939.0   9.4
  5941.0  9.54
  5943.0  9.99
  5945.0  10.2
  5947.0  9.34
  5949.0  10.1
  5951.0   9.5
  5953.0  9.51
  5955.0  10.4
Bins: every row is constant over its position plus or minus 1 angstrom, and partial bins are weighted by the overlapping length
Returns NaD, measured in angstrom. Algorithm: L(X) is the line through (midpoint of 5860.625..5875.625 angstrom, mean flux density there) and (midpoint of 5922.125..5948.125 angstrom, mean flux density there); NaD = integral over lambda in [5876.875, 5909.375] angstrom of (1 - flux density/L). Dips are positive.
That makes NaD 3.0 angstrom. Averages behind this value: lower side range 9.7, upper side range 10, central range 8.93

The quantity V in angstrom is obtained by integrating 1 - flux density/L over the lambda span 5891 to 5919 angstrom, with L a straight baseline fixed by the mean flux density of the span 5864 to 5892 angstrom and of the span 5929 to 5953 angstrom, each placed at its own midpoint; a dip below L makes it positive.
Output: 1.60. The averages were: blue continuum 9.42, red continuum 9.87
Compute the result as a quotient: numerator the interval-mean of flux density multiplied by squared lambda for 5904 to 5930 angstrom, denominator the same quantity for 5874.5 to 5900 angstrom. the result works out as 1.1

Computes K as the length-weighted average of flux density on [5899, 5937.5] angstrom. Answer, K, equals 9.77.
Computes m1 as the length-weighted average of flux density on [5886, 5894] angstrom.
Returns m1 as 7.9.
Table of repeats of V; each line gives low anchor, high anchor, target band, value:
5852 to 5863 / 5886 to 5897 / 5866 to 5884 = -1.7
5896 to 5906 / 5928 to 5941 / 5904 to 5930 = -1.1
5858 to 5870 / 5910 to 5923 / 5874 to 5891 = 0.9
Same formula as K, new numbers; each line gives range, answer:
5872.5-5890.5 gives 9.33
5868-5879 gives 10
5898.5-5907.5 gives 9.33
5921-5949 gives 9.99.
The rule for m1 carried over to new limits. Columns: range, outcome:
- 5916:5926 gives 9.89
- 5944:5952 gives 9.79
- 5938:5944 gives 9.64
